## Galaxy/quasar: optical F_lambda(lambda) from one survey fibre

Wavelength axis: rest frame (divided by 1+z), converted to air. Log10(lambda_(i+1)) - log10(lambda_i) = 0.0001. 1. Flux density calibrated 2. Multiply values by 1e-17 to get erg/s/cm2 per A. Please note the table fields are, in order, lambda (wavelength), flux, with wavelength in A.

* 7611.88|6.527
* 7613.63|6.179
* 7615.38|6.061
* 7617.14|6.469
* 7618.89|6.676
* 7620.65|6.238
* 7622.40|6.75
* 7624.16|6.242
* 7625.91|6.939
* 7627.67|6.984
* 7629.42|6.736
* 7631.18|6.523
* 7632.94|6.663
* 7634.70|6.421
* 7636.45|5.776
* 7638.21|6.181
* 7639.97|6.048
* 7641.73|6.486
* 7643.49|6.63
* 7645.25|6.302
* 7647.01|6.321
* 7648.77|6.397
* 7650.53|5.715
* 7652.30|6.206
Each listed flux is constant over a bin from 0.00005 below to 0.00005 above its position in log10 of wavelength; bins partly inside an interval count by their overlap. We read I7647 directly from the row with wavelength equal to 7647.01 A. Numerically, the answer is 6.321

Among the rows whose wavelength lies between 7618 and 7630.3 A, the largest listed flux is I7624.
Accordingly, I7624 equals 6.984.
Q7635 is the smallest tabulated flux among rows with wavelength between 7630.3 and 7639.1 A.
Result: 5.776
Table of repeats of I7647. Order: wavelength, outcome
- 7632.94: 6.663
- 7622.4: 6.75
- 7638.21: 6.181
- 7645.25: 6.302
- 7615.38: 6.061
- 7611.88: 6.527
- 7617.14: 6.469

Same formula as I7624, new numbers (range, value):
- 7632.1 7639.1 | 6.663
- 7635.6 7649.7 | 6.63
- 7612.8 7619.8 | 6.676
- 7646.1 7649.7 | 6.397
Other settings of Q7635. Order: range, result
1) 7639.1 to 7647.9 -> 6.048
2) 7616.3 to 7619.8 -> 6.469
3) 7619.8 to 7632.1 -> 6.238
